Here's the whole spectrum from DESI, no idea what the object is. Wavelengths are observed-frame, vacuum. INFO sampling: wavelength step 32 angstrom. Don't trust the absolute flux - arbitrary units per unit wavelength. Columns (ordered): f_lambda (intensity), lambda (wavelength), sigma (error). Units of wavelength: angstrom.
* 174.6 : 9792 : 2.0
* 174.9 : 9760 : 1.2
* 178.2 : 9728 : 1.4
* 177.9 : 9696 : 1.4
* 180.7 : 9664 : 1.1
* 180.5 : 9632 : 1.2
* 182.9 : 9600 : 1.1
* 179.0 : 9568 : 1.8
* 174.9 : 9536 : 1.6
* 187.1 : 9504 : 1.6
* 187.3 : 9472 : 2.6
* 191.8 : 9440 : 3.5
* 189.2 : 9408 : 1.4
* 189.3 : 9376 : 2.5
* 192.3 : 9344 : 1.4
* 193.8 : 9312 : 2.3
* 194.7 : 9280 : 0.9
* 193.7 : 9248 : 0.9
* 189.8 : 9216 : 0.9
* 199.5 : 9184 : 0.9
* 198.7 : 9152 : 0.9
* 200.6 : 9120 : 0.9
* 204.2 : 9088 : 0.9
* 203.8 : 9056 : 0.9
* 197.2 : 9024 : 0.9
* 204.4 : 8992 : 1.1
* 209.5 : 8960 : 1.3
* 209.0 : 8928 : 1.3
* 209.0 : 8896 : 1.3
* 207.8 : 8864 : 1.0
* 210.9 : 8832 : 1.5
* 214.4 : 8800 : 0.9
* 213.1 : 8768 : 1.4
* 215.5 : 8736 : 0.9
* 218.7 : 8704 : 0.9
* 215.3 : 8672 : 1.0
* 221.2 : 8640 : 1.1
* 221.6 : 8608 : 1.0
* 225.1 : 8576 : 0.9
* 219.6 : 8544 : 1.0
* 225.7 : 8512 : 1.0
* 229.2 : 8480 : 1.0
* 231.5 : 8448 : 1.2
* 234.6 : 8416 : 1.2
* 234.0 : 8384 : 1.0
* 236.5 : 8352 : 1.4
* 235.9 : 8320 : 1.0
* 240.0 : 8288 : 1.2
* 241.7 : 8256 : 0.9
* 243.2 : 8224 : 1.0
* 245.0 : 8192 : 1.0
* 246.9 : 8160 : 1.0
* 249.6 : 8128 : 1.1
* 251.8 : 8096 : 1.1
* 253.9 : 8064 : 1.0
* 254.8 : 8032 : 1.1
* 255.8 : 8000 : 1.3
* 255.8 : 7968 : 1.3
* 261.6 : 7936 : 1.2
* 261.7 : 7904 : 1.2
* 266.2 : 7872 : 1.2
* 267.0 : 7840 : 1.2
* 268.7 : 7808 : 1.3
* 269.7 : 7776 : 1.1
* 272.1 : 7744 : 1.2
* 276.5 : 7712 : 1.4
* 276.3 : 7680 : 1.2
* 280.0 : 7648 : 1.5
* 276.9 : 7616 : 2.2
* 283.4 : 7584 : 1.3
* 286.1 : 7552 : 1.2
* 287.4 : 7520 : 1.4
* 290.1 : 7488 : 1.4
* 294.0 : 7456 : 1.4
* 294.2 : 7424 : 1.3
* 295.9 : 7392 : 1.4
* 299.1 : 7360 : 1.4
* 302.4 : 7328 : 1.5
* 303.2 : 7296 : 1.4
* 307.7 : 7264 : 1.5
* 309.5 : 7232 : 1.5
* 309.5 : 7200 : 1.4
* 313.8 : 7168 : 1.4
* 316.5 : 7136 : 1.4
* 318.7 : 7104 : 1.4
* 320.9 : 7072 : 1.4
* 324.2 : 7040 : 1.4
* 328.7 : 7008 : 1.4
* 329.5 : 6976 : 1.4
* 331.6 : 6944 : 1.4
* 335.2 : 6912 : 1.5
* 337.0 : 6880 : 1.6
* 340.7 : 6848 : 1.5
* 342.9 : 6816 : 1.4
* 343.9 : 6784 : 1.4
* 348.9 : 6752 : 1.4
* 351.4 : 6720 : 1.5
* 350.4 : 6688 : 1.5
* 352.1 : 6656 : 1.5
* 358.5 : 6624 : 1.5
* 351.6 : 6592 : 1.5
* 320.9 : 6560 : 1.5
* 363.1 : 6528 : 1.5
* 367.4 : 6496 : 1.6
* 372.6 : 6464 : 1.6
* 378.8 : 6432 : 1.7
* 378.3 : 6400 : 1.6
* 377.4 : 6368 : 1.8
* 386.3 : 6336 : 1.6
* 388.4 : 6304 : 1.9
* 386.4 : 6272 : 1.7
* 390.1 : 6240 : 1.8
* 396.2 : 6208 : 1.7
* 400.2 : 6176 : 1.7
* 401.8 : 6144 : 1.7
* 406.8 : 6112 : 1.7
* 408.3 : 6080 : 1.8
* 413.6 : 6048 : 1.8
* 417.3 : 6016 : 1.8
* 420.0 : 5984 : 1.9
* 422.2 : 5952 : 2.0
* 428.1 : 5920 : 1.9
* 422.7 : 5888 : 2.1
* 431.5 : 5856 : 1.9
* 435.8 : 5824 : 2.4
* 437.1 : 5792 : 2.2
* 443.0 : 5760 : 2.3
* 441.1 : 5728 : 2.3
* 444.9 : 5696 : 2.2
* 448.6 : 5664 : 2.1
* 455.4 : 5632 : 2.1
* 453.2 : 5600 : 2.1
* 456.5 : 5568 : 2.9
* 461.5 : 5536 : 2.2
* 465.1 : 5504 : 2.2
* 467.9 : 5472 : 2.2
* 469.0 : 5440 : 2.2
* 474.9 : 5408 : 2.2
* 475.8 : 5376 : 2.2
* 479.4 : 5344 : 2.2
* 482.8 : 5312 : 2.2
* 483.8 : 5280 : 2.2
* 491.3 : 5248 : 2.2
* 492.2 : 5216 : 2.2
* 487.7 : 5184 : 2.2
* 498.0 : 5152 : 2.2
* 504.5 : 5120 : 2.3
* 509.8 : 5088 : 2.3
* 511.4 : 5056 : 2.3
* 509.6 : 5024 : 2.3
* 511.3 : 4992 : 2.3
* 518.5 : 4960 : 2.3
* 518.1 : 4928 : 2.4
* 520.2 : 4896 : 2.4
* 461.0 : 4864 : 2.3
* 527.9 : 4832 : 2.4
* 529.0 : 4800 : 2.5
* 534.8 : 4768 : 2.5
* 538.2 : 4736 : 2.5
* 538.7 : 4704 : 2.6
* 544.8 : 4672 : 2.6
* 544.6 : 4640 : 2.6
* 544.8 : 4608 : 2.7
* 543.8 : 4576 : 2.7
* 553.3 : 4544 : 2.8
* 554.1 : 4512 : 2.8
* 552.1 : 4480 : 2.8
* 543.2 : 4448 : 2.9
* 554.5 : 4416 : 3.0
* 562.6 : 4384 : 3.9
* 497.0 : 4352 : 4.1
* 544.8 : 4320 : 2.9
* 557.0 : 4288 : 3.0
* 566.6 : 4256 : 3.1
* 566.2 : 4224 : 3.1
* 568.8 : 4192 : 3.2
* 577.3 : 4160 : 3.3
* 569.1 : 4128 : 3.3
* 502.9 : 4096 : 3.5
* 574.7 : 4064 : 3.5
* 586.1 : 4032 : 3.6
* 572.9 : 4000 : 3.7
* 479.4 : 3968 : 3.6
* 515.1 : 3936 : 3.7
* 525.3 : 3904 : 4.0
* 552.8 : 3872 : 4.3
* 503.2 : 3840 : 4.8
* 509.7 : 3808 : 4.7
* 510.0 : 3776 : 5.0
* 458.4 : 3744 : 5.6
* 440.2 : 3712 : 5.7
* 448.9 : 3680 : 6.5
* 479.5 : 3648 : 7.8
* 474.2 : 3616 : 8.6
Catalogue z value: 0.00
